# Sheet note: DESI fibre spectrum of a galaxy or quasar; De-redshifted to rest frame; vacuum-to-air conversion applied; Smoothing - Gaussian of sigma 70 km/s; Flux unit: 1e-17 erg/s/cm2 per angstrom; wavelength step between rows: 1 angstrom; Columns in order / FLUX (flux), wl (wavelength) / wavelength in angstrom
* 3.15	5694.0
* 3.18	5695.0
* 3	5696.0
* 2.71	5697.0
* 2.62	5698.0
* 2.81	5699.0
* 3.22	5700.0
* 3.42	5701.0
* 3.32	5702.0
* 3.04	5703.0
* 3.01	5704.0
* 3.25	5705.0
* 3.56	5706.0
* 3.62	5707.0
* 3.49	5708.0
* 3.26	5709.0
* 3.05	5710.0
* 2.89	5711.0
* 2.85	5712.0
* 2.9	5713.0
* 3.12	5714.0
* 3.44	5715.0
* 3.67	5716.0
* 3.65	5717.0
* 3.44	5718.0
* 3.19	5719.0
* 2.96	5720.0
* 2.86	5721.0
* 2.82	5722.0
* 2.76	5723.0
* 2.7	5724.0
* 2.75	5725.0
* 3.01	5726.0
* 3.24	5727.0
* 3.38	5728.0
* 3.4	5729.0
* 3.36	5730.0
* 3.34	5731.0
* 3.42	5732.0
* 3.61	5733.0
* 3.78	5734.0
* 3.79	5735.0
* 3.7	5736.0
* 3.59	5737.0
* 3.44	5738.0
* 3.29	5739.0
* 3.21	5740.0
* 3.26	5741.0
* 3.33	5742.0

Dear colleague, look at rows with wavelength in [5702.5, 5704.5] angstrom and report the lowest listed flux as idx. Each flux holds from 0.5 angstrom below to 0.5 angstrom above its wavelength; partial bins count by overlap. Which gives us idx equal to 3.01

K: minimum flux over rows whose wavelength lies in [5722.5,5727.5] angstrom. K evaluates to 2.7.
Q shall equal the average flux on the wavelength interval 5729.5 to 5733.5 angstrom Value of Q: 3.43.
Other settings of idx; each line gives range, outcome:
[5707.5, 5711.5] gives 2.89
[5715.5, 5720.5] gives 2.96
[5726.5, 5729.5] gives 3.24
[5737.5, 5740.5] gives 3.21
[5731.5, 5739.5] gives 3.29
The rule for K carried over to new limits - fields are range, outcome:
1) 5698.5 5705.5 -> 2.81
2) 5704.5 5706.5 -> 3.25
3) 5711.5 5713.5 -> 2.85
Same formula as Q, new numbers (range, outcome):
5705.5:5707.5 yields 3.59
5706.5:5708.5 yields 3.56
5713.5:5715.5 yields 3.28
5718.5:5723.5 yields 2.92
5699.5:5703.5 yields 3.25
